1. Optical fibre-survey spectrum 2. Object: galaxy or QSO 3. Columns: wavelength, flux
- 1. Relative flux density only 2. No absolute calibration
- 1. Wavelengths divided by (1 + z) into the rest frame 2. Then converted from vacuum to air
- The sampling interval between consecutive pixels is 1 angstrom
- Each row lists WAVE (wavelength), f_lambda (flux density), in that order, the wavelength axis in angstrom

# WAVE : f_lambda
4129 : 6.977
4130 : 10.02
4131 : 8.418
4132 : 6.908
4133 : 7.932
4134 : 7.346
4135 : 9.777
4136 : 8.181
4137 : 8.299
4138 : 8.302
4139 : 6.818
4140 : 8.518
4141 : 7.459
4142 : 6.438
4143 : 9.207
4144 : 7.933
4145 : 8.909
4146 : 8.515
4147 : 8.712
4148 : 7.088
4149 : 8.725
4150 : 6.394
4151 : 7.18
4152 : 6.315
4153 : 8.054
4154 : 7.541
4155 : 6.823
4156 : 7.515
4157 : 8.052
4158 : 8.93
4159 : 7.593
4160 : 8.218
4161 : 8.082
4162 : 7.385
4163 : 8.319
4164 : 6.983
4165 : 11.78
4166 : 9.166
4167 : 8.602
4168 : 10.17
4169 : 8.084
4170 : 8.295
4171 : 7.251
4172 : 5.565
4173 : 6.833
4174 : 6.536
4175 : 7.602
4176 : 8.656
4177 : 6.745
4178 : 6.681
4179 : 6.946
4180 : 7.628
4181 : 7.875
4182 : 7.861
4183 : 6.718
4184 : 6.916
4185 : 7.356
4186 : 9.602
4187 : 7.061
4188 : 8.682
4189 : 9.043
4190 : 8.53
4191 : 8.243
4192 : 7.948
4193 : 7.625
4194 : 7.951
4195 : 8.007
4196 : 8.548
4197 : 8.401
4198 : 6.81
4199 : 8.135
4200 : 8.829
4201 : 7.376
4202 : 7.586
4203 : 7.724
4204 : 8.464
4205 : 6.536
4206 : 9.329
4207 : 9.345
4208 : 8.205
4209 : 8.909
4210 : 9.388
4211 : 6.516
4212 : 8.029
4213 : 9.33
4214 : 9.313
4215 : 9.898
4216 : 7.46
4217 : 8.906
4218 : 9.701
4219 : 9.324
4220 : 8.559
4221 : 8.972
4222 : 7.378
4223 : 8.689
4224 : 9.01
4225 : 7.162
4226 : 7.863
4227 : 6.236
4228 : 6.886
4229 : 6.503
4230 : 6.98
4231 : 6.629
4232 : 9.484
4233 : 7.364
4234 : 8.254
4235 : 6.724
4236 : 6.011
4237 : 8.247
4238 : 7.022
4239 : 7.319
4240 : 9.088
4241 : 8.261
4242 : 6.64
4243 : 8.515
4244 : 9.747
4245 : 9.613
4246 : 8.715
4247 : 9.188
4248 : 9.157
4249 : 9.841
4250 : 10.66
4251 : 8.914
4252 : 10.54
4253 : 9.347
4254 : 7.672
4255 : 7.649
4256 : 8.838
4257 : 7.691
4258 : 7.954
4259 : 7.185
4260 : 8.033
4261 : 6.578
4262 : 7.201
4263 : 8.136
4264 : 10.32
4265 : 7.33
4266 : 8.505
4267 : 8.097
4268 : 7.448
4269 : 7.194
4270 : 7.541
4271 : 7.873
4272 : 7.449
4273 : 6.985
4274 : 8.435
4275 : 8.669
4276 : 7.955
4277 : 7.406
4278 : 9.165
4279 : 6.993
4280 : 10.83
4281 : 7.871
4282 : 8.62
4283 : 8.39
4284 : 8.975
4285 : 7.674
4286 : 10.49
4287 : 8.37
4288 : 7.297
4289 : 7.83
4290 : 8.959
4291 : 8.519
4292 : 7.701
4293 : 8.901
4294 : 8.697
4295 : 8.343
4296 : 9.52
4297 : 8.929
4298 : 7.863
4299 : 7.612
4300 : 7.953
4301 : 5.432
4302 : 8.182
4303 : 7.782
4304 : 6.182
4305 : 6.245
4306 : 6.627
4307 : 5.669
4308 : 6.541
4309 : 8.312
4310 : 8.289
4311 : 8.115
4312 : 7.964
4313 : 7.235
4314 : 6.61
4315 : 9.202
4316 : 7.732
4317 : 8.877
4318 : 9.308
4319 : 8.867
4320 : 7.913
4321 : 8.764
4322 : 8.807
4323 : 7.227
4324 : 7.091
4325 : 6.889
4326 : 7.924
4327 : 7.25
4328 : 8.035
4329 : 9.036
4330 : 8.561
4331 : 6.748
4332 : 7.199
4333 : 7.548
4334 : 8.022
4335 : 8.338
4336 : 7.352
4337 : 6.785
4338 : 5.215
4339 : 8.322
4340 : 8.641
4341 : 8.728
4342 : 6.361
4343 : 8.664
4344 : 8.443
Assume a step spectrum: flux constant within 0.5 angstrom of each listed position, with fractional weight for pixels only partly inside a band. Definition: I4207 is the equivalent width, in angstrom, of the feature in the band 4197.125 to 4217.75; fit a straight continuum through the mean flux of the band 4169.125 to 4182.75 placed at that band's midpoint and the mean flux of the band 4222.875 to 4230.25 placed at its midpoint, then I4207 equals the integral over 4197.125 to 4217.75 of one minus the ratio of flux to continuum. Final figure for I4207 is -2.8 angstrom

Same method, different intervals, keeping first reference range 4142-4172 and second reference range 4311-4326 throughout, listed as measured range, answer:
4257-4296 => -0.61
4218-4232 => 0.36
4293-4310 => 1.01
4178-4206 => 0.64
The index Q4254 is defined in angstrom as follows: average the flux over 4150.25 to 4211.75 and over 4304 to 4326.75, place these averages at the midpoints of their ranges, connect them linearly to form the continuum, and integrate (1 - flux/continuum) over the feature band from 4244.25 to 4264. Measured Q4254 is -2.12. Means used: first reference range 7.91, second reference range 7.7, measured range 8.63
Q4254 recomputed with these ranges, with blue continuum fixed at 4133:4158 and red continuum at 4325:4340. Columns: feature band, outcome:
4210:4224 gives -1.6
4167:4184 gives 0.7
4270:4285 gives -1.0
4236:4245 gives -0.4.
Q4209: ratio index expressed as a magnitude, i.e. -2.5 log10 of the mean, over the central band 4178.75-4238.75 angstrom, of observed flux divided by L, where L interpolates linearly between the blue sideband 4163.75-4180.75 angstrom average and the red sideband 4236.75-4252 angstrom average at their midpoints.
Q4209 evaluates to 0.043 mag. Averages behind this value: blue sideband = 7.87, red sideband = 8.8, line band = 8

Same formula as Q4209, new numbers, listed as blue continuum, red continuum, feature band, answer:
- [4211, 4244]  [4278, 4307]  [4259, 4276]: 0.03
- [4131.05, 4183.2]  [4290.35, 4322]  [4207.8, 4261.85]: -0.05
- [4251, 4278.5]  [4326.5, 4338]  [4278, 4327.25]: -0.03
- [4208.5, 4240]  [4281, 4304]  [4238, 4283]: -0.03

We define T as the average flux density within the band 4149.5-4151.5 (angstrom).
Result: 6.79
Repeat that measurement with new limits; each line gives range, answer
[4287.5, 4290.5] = 8.03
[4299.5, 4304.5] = 7.11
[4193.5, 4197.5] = 8.23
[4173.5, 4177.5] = 7.38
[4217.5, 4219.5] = 9.51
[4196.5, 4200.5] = 8.04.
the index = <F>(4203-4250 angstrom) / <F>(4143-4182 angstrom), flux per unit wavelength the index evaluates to 1.05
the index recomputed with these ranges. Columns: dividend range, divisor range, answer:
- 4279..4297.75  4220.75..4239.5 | 1.15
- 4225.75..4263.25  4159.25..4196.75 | 1.02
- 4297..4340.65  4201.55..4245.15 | 0.94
